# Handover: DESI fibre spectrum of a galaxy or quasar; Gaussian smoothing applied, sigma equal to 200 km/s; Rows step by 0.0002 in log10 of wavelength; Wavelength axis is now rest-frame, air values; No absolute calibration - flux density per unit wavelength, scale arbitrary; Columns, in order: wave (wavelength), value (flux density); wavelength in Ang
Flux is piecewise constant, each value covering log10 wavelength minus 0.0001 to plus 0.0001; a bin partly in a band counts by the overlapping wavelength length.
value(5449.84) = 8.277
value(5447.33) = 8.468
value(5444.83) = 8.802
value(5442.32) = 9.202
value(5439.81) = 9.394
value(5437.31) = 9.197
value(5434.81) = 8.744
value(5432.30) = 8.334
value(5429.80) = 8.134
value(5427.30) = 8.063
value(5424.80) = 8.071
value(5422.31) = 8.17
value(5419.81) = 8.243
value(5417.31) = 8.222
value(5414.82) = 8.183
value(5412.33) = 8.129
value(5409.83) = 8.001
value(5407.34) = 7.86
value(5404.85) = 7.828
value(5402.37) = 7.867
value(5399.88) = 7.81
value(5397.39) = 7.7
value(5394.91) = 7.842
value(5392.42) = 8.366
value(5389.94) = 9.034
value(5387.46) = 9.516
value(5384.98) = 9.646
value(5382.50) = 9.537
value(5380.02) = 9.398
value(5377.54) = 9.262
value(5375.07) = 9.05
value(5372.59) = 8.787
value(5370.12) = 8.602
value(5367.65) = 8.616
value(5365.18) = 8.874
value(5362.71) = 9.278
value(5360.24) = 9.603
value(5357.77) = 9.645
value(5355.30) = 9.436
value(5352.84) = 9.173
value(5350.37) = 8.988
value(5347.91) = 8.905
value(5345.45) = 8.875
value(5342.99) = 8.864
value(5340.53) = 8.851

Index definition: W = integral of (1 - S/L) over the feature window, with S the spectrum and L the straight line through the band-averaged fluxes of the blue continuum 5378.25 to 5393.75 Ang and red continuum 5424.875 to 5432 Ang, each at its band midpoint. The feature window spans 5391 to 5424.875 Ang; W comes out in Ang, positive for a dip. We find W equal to 2.5 Ang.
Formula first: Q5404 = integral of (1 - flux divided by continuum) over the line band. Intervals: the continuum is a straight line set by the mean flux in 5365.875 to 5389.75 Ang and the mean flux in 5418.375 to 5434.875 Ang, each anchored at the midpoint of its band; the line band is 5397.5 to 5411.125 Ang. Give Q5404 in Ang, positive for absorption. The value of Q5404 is 1.2 Ang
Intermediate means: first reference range 9.15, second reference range 8.21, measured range 7.86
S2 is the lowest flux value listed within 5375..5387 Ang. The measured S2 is 9.05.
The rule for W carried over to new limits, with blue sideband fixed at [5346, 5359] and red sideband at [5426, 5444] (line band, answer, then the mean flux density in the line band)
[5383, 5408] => 1.58 Ang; 8.39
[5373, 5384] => -0.27 Ang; 9.28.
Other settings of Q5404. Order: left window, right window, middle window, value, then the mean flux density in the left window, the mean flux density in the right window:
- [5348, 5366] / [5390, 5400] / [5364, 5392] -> -1.6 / 9.27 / 8.07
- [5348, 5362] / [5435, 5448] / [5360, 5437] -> 5.4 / 9.33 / 9.02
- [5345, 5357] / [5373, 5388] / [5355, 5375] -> 0.3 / 9.11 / 9.36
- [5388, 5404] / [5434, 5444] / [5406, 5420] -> 0.7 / 8.16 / 9.14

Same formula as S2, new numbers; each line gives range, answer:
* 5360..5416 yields 7.7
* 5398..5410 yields 7.81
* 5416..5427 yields 8.071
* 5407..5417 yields 7.86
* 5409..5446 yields 8.001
